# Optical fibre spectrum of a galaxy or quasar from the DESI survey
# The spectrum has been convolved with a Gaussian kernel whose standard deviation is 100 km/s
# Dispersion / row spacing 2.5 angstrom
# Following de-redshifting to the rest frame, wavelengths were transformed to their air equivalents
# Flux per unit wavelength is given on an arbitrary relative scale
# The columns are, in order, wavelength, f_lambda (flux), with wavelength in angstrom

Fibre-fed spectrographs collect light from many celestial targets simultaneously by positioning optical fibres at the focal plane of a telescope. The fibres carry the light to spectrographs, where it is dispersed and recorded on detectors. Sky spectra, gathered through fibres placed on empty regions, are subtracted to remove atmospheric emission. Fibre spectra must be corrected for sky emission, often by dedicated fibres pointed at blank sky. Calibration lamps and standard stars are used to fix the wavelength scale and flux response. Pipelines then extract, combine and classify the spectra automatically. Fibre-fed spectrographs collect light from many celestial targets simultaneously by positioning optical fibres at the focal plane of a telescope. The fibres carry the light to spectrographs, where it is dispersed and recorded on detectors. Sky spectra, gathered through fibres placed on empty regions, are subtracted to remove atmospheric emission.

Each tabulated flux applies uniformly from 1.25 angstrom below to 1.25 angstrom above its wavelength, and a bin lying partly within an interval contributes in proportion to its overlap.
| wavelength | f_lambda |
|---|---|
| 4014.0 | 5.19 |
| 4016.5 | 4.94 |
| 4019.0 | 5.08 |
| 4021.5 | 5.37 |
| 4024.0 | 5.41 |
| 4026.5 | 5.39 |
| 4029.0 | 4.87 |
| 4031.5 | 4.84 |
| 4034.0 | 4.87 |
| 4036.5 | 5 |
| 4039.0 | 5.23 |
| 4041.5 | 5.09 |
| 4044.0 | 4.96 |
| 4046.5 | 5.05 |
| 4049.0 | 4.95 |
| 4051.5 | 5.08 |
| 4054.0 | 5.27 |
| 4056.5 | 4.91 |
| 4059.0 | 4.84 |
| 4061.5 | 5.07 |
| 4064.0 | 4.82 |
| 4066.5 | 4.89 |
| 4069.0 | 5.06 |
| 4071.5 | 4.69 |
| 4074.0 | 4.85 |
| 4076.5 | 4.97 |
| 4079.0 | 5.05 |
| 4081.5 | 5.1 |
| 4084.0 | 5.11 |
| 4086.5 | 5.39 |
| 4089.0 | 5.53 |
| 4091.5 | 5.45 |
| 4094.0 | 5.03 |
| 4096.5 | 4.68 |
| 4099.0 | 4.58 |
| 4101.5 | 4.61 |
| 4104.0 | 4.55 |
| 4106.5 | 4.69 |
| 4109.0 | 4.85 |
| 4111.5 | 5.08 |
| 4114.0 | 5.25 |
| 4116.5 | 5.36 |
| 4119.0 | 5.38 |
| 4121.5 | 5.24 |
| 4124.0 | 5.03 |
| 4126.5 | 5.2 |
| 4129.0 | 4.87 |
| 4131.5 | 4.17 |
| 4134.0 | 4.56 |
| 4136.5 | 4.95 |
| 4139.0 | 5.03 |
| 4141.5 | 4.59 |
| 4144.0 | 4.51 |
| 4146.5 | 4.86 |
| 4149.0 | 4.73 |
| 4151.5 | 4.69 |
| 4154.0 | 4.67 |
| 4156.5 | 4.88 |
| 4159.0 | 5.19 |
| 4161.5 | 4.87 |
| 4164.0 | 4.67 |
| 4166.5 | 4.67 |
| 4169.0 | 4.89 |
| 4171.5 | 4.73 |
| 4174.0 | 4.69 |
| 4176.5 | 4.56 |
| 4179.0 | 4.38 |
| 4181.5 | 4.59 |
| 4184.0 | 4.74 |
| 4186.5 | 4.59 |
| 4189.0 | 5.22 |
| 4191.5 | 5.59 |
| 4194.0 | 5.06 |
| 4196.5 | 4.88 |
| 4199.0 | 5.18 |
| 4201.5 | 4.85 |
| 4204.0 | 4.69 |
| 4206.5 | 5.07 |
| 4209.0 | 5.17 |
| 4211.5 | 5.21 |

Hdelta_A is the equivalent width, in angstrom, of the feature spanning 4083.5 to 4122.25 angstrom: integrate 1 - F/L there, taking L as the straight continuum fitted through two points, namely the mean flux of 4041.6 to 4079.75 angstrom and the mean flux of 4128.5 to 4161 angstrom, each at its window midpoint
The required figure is -1.5 angstrom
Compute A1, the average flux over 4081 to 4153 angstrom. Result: 4.93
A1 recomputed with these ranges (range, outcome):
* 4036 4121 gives 5.01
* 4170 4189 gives 4.66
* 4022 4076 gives 5.01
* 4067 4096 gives 5.09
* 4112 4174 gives 4.87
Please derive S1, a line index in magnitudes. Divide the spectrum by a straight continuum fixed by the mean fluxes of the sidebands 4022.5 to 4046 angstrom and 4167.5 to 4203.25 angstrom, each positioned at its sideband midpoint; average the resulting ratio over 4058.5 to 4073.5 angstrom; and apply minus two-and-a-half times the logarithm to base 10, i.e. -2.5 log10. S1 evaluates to 0.03 mag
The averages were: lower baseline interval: 5.08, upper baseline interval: 4.85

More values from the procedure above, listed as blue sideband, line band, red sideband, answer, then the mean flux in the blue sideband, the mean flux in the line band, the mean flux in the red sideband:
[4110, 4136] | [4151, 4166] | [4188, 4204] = 0.05 mag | 5.01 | 4.83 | 5.09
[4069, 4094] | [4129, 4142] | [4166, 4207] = 0.07 mag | 5.12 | 4.68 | 4.85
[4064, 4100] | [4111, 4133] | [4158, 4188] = -0.04 mag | 5.02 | 5.06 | 4.71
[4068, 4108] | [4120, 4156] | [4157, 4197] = 0.02 mag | 4.96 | 4.8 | 4.83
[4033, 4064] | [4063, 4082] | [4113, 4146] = 0.02 mag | 5.02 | 4.92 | 4.93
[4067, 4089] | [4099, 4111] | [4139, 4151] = 0.05 mag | 5.05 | 4.69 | 4.71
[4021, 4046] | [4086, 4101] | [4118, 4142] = -0.02 mag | 5.09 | 5.07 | 4.91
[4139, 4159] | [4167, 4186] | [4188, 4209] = 0.06 mag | 4.75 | 4.65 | 5.07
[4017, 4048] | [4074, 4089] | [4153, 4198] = -0.03 mag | 5.09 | 5.14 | 4.83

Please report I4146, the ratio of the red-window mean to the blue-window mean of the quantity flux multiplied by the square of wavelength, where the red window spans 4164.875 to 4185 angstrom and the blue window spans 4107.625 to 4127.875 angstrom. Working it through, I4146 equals 0.93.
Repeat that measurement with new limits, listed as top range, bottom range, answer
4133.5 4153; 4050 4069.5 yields 0.99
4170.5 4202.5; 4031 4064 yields 1.04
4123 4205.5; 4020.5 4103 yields 1.01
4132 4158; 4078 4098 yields 0.94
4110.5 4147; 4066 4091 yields 1.00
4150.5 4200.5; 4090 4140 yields 1.01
